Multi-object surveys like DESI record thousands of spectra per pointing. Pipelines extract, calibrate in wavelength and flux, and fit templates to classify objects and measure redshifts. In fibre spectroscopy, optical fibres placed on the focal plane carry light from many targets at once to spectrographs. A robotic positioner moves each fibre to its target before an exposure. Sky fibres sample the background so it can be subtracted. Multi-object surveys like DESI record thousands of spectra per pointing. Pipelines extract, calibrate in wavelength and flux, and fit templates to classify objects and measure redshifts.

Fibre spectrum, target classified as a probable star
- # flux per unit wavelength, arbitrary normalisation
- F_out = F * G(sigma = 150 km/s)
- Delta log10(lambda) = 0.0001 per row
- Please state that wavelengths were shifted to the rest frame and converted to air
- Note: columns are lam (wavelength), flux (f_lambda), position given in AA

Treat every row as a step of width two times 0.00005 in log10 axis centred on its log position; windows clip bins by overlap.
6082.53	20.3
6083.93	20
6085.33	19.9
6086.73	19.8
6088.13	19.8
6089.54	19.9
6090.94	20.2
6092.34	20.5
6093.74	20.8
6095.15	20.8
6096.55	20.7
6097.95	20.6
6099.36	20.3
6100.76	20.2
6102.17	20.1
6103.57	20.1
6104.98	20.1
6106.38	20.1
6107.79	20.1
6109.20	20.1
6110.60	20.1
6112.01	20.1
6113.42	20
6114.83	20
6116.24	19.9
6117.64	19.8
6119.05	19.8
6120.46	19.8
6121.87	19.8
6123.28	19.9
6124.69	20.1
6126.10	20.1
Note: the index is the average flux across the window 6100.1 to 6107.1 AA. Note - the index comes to 20.1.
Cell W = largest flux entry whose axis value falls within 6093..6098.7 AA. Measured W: 20.8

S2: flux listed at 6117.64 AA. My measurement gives 19.8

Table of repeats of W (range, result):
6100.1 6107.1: 20.2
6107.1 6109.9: 20.1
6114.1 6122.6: 20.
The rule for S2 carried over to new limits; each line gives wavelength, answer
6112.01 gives 20.1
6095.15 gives 20.8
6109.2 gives 20.1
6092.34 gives 20.5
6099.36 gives 20.3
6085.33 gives 19.9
